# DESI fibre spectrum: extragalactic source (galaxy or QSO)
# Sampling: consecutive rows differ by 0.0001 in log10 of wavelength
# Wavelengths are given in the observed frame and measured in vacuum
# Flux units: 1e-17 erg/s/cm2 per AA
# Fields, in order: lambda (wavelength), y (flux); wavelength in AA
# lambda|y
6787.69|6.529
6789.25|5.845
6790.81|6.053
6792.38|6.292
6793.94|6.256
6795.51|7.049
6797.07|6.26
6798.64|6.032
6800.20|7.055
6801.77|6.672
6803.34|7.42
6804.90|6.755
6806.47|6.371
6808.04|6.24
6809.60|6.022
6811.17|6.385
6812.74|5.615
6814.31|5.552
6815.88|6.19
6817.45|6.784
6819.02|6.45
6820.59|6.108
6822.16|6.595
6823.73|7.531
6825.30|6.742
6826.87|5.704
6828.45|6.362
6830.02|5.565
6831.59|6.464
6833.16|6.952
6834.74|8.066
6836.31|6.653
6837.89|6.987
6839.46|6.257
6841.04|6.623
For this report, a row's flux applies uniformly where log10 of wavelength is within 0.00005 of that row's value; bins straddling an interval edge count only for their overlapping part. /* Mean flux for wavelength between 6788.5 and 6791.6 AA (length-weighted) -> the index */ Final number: 5.95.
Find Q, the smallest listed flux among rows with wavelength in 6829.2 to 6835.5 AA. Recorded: 5.565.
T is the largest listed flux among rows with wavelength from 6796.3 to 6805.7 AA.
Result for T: 7.42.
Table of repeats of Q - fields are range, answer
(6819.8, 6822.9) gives 6.108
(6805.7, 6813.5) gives 5.615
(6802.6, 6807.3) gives 6.371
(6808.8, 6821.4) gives 5.552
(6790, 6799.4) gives 6.032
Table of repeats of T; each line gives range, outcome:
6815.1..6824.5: 7.531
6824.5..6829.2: 6.742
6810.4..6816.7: 6.385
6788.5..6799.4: 7.049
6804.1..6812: 6.755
